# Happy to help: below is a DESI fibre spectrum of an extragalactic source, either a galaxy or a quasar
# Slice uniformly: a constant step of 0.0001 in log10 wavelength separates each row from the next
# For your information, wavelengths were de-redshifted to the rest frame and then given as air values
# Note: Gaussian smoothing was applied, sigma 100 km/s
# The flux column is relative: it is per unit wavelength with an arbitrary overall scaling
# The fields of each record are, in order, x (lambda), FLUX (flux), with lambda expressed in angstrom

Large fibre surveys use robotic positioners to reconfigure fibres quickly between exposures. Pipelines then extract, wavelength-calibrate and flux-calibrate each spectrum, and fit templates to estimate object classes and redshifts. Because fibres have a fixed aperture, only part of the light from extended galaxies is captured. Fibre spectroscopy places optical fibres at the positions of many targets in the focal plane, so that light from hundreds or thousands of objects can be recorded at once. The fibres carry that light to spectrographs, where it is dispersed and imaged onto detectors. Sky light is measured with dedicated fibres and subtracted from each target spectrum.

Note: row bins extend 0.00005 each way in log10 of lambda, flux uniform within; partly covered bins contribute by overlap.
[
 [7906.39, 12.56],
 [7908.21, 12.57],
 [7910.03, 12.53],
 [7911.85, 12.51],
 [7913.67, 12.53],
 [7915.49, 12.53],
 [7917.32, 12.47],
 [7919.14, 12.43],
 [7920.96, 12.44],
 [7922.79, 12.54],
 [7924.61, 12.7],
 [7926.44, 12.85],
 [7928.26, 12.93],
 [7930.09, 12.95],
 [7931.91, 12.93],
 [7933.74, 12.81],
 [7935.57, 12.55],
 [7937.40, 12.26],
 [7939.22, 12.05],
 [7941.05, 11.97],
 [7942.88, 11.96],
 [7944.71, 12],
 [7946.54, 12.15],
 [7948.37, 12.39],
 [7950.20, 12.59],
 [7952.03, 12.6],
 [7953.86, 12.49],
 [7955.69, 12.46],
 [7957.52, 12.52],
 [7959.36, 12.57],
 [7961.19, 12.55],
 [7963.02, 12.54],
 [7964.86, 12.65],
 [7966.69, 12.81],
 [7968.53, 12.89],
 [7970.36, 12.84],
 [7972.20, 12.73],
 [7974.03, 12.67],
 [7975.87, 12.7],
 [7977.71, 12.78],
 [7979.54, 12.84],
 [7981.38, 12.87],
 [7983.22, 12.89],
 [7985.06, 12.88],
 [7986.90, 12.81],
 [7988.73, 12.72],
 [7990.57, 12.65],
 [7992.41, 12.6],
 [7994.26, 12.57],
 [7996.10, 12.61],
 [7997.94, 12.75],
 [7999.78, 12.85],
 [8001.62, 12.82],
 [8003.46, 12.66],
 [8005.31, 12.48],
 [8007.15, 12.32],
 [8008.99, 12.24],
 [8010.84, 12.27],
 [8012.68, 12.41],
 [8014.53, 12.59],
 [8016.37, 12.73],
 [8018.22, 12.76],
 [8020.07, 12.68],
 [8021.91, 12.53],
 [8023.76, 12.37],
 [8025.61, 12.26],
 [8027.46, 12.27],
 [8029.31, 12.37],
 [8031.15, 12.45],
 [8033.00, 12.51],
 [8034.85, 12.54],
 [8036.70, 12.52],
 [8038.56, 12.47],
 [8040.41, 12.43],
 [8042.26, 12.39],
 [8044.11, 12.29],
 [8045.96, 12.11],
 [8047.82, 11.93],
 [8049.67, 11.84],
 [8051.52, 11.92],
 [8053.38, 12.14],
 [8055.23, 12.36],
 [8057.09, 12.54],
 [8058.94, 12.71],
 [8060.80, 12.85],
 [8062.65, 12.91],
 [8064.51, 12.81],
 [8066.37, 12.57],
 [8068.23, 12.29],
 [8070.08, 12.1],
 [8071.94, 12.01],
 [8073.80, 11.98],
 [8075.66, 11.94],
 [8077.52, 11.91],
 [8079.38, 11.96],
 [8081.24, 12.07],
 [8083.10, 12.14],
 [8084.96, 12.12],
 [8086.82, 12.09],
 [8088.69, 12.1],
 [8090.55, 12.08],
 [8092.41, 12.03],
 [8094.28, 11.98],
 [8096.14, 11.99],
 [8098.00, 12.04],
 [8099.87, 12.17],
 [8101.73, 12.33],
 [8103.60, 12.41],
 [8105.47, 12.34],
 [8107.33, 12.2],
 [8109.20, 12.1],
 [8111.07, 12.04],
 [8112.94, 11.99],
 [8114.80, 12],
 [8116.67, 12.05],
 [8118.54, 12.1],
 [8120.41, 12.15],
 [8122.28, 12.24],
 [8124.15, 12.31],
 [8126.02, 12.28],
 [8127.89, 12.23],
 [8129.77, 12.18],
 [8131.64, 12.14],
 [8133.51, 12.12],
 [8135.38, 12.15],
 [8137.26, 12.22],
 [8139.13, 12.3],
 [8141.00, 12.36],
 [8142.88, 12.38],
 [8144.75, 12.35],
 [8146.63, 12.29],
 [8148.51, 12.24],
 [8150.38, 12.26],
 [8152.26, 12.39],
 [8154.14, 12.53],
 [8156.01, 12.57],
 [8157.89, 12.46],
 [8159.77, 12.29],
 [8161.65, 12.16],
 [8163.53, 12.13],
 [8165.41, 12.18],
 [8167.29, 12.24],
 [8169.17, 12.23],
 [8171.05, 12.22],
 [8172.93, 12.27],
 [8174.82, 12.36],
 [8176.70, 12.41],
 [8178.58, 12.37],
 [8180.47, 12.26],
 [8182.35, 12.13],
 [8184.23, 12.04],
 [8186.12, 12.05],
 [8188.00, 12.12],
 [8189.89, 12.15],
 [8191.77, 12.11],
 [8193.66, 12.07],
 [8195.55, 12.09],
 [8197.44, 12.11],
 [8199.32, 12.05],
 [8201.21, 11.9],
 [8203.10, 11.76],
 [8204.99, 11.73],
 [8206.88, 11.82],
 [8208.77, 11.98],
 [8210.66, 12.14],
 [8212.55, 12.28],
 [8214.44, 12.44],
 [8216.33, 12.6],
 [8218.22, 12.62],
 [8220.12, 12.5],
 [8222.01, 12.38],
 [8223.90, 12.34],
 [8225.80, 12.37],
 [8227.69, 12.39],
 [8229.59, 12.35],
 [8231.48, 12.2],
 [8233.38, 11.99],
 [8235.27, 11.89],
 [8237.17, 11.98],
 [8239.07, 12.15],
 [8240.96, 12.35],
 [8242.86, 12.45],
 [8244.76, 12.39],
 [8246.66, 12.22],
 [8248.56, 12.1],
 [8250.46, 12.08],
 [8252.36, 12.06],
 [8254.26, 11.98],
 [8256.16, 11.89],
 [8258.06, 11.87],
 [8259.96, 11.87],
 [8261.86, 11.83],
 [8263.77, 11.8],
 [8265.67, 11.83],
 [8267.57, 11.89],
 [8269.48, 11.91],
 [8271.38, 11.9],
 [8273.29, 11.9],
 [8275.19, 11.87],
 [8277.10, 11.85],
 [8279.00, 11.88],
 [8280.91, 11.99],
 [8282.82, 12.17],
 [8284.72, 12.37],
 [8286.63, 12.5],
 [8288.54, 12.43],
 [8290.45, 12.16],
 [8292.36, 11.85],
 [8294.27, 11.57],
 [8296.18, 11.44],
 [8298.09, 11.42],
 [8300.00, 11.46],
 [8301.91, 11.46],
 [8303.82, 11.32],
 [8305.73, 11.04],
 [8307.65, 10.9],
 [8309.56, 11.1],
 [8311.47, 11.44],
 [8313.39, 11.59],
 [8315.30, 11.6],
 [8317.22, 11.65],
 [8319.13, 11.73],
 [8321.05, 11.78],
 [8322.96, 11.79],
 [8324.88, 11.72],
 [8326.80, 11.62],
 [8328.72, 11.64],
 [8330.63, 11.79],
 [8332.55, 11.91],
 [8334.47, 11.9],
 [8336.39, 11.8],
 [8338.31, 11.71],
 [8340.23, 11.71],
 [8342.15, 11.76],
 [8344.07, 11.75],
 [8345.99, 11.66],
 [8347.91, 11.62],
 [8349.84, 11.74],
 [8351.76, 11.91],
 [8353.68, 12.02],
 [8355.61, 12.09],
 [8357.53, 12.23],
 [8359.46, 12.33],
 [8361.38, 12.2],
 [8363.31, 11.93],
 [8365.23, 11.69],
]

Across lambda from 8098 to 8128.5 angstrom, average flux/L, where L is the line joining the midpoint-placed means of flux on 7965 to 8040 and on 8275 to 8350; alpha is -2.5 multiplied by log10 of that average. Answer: 0.010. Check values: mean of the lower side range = 12.6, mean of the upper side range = 11.7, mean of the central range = 12.2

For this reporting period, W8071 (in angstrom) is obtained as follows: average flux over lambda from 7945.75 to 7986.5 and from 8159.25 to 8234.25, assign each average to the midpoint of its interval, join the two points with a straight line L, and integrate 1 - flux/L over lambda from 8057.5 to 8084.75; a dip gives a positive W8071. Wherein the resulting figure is 0.3 angstrom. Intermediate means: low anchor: 12.7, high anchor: 12.2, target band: 12.3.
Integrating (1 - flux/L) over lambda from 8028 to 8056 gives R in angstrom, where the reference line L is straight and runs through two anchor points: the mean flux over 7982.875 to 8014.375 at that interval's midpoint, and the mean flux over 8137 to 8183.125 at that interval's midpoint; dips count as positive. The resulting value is 0.6 angstrom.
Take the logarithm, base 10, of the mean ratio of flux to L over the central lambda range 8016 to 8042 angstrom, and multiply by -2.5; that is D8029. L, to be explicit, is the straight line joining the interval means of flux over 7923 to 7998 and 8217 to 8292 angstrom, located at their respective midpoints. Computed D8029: 0.00 mag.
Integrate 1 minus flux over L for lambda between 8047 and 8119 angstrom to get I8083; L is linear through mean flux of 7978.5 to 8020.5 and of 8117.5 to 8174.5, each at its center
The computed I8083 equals 1.4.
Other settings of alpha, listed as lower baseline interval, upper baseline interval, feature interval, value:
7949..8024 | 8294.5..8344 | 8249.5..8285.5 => -0.019 mag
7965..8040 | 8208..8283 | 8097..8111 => 0.017 mag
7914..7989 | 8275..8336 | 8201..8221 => -0.020 mag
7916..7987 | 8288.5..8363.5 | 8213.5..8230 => -0.044 mag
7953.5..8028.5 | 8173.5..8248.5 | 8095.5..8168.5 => 0.010 mag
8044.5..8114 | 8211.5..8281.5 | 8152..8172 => -0.014 mag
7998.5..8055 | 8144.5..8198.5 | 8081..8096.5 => 0.024 mag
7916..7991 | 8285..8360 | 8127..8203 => -0.011 mag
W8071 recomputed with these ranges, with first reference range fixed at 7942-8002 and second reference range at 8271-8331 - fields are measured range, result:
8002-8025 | 0.01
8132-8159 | -0.40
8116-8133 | 0.02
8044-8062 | 0.18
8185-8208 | 0.02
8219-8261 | -1.02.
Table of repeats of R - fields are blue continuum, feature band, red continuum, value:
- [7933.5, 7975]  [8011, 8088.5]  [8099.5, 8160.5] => 0.1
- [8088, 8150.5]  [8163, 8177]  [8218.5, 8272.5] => -0.1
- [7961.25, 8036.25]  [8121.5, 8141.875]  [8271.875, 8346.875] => 0.0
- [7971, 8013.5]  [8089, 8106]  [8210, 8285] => 0.4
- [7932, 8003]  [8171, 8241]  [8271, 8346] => -1.1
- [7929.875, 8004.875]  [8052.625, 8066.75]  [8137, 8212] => -0.2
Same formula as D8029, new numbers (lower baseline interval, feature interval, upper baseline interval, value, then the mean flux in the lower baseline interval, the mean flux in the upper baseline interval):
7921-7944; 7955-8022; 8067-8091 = -0.03 mag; 12.5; 12.1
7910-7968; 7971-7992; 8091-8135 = -0.03 mag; 12.5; 12.1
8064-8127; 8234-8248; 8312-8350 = -0.03 mag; 12.1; 11.7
